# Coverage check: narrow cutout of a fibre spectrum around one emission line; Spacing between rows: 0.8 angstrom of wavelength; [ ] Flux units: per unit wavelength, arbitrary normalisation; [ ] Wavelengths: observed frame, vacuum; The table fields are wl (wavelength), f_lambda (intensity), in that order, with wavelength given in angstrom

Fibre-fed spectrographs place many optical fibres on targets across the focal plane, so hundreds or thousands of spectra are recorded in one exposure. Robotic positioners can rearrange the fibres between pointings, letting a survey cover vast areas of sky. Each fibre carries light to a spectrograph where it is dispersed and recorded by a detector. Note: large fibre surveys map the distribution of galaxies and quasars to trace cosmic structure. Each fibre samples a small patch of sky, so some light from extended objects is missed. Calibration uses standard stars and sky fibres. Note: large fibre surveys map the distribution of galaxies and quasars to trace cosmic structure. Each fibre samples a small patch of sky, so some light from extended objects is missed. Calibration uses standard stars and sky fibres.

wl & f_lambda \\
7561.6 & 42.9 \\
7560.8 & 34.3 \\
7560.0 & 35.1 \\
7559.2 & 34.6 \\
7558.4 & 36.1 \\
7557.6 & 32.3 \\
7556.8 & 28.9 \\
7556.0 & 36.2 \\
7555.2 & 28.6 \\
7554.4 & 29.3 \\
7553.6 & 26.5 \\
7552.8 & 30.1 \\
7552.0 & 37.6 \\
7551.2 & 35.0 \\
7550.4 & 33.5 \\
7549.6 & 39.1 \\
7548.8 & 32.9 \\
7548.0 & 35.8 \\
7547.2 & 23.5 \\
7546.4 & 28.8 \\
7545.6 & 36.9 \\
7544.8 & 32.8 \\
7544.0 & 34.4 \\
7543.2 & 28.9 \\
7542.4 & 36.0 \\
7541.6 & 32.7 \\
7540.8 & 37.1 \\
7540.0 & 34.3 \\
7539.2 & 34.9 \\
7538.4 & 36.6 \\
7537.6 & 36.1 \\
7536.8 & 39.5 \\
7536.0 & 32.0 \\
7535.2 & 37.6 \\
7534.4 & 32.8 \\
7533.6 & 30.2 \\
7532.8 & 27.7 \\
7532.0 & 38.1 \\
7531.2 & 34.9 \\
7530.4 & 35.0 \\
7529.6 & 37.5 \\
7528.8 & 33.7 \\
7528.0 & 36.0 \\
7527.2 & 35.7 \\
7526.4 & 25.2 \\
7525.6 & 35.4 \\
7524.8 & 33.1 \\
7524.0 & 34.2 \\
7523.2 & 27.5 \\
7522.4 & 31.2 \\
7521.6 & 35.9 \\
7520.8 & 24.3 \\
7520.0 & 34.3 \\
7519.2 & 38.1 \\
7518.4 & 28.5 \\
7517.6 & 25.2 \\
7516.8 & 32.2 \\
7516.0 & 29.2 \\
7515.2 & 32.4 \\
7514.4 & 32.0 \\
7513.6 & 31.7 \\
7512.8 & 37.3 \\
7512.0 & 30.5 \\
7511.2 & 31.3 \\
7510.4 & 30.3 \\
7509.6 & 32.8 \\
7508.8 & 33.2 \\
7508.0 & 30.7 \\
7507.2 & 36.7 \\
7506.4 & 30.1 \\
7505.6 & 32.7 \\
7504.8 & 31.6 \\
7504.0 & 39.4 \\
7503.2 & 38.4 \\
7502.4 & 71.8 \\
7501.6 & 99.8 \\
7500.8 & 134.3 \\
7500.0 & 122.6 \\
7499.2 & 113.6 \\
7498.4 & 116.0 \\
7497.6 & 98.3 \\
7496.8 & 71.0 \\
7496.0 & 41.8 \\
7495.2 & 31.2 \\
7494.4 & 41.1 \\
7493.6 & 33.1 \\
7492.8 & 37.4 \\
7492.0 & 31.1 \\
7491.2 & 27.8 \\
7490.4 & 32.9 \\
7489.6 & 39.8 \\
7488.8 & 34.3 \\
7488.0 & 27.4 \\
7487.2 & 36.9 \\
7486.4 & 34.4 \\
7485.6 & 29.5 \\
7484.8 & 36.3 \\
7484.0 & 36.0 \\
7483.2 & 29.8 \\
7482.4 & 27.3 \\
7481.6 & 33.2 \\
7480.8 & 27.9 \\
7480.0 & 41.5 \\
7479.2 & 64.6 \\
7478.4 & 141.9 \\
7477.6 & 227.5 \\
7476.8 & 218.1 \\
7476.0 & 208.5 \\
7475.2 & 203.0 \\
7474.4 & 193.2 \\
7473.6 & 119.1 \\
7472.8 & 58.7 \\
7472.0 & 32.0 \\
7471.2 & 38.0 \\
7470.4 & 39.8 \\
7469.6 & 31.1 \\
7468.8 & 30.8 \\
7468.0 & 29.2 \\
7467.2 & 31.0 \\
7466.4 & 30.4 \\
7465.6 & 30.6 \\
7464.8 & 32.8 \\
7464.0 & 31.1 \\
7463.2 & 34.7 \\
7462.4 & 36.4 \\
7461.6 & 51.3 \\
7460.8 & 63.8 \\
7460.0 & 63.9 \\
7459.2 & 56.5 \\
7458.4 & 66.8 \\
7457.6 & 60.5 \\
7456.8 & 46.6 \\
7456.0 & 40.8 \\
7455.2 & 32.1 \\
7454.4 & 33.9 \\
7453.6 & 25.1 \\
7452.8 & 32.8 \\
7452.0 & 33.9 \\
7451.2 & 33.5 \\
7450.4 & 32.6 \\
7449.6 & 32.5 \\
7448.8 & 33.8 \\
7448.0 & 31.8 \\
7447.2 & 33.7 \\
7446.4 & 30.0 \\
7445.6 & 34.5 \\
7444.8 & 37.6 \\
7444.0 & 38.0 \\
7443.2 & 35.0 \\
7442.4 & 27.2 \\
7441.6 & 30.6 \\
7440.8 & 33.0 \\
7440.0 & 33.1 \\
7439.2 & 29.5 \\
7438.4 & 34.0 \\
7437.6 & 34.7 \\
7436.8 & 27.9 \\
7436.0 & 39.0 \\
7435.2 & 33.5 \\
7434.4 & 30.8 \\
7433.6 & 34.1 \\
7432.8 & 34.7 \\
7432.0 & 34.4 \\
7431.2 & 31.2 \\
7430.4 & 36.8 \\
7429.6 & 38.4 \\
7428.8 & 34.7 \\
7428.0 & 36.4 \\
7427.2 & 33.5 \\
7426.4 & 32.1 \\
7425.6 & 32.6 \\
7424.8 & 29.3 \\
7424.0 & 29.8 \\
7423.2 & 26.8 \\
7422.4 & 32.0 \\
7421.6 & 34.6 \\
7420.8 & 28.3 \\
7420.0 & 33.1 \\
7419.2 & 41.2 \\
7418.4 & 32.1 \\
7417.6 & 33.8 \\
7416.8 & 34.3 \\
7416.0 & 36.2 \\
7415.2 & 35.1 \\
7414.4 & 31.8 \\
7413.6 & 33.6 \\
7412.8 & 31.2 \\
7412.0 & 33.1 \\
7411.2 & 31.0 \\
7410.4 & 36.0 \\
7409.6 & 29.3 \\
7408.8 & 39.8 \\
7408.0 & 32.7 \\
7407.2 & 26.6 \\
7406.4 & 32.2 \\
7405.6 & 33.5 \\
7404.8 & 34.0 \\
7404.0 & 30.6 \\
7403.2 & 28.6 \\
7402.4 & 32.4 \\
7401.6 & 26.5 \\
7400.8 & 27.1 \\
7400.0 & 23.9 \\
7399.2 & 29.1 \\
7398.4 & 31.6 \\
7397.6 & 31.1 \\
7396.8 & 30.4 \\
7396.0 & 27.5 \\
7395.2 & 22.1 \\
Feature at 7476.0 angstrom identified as H-alpha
